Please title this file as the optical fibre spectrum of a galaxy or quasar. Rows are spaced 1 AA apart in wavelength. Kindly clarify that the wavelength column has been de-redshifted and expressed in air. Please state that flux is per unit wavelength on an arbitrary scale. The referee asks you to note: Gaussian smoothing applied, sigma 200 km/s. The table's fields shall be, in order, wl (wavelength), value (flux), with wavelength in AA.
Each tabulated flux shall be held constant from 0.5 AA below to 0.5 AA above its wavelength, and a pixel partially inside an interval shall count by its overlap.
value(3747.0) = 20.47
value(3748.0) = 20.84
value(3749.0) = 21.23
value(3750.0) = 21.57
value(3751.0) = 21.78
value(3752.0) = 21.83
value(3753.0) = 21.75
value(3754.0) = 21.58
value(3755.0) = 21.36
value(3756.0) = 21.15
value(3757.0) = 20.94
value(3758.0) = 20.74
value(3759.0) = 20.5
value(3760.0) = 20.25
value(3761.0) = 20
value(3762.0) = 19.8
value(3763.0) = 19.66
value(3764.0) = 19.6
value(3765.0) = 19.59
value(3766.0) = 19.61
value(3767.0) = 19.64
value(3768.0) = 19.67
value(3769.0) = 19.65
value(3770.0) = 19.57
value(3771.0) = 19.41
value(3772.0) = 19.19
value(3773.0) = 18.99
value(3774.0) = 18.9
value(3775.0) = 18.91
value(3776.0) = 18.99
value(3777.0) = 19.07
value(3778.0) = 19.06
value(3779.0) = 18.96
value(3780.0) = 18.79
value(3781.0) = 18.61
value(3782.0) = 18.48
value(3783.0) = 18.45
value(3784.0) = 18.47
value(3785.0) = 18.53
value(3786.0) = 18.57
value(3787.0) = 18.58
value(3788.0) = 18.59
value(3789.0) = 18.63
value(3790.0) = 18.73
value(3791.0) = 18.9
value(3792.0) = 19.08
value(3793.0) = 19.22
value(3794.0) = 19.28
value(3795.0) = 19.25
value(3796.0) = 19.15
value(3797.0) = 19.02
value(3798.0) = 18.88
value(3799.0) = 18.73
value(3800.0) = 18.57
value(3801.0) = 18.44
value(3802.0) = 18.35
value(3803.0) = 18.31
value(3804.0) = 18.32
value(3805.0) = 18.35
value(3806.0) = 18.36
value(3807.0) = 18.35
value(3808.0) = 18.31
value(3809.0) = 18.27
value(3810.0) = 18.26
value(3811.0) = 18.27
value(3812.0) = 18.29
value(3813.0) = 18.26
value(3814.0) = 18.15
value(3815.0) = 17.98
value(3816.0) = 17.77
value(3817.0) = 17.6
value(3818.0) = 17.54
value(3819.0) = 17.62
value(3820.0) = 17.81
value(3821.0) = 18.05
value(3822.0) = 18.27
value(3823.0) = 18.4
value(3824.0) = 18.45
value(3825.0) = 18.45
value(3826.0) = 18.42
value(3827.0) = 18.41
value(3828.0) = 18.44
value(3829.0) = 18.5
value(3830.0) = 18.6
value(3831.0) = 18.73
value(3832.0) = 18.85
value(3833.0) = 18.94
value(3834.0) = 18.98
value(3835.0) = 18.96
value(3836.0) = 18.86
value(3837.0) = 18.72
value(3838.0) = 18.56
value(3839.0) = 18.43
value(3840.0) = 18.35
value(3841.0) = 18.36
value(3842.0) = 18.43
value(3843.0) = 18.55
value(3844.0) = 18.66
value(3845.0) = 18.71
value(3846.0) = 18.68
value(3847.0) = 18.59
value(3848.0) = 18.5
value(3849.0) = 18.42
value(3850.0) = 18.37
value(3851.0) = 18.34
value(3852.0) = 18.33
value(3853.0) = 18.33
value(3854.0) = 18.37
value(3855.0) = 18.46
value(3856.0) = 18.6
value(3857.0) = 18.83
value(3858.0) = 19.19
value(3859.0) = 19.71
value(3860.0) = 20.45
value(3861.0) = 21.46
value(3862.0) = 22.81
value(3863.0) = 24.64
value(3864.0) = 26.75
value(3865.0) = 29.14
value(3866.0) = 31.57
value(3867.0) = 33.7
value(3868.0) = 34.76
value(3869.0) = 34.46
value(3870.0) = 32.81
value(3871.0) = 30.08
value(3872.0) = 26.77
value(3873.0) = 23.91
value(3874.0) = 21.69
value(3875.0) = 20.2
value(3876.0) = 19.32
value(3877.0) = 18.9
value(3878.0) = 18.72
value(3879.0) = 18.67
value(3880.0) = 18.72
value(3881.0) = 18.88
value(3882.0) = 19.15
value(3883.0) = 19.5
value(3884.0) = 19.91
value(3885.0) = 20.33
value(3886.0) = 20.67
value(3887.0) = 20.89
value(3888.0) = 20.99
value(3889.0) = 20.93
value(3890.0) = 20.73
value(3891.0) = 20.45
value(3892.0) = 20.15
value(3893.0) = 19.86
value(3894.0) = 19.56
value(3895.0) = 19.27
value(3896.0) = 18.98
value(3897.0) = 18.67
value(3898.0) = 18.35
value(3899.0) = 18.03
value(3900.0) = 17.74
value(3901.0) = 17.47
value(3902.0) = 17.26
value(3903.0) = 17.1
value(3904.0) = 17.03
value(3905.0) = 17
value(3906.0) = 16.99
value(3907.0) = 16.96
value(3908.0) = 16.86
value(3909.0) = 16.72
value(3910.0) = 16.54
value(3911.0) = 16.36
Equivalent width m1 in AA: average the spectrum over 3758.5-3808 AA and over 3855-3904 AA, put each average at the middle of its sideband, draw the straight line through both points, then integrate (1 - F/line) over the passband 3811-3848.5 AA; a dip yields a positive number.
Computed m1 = 3.6 AA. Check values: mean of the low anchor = 19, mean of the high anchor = 21.8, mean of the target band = 18.4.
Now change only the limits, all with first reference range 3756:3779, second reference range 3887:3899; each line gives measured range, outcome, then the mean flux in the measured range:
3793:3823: 2.0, 18.4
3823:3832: 0.5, 18.5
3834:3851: 1.0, 18.6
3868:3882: -2.7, 23.6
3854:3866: -1.4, 22.1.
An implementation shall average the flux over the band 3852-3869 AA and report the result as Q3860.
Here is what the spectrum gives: 23.7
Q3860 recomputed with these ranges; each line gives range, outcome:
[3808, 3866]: 19.2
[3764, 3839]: 18.7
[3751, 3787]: 19.7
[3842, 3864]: 19.5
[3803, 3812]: 18.3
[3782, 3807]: 18.7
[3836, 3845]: 18.5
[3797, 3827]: 18.3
